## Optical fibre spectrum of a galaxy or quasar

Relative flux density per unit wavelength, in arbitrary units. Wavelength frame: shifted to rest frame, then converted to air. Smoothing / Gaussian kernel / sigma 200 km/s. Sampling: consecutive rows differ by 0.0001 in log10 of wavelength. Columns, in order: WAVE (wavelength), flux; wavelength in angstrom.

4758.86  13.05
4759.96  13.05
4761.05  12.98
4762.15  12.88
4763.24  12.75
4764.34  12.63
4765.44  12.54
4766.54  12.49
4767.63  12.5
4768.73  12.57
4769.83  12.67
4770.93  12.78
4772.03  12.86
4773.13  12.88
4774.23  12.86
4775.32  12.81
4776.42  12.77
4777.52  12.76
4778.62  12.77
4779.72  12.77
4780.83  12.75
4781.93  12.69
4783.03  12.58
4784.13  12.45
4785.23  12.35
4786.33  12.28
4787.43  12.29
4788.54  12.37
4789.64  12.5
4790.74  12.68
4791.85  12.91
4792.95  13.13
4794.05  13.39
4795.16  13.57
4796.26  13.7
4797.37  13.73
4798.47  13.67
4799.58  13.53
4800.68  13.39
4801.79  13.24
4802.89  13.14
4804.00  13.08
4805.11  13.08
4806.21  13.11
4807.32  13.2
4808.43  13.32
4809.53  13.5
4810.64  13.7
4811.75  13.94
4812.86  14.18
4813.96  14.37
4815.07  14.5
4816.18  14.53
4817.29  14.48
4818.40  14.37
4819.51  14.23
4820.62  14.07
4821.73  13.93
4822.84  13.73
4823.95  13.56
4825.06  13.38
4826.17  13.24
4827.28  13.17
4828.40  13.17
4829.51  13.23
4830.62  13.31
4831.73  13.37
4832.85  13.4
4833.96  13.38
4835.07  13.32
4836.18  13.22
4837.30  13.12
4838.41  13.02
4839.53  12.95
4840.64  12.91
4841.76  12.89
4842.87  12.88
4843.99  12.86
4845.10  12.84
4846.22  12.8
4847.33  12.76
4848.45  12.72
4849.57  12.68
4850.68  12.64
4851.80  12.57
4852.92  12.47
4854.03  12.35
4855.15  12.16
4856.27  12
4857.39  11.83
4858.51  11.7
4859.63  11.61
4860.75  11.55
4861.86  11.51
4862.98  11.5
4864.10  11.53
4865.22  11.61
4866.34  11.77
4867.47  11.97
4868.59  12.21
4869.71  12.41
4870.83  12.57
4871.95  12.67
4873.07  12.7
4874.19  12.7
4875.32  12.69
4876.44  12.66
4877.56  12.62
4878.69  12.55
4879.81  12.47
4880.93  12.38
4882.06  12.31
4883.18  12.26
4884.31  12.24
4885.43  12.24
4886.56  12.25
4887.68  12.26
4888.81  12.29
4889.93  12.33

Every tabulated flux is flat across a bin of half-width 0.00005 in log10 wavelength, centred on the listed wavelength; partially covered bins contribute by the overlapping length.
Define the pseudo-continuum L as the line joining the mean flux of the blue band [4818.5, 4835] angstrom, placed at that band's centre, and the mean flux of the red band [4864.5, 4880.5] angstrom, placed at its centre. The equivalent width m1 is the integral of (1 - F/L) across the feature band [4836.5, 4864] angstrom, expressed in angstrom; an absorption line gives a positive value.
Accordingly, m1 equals 1.1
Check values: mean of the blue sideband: 13.5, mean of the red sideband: 12.4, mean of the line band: 12.4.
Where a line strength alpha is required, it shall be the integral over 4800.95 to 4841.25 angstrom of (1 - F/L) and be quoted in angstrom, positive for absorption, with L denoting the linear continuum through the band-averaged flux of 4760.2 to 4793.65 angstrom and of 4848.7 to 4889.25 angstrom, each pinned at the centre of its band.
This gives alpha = -3.5 angstrom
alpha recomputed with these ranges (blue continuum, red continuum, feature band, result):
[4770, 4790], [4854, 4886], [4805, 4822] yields -2.0 angstrom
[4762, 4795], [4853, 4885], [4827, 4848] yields -1.2 angstrom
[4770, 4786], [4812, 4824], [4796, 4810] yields 0.3 angstrom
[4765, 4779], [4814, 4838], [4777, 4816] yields -0.1 angstrom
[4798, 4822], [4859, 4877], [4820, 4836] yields -0.2 angstrom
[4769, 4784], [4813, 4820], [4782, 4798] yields 0.6 angstrom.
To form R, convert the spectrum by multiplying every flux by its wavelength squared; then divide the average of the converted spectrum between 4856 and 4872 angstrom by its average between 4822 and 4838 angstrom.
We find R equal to 0.90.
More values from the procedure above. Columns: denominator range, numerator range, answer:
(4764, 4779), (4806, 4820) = 1.12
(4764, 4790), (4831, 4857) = 1.05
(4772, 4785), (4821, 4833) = 1.07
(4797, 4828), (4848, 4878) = 0.91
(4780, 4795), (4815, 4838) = 1.09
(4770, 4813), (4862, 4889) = 0.97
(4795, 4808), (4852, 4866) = 0.91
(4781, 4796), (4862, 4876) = 0.99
